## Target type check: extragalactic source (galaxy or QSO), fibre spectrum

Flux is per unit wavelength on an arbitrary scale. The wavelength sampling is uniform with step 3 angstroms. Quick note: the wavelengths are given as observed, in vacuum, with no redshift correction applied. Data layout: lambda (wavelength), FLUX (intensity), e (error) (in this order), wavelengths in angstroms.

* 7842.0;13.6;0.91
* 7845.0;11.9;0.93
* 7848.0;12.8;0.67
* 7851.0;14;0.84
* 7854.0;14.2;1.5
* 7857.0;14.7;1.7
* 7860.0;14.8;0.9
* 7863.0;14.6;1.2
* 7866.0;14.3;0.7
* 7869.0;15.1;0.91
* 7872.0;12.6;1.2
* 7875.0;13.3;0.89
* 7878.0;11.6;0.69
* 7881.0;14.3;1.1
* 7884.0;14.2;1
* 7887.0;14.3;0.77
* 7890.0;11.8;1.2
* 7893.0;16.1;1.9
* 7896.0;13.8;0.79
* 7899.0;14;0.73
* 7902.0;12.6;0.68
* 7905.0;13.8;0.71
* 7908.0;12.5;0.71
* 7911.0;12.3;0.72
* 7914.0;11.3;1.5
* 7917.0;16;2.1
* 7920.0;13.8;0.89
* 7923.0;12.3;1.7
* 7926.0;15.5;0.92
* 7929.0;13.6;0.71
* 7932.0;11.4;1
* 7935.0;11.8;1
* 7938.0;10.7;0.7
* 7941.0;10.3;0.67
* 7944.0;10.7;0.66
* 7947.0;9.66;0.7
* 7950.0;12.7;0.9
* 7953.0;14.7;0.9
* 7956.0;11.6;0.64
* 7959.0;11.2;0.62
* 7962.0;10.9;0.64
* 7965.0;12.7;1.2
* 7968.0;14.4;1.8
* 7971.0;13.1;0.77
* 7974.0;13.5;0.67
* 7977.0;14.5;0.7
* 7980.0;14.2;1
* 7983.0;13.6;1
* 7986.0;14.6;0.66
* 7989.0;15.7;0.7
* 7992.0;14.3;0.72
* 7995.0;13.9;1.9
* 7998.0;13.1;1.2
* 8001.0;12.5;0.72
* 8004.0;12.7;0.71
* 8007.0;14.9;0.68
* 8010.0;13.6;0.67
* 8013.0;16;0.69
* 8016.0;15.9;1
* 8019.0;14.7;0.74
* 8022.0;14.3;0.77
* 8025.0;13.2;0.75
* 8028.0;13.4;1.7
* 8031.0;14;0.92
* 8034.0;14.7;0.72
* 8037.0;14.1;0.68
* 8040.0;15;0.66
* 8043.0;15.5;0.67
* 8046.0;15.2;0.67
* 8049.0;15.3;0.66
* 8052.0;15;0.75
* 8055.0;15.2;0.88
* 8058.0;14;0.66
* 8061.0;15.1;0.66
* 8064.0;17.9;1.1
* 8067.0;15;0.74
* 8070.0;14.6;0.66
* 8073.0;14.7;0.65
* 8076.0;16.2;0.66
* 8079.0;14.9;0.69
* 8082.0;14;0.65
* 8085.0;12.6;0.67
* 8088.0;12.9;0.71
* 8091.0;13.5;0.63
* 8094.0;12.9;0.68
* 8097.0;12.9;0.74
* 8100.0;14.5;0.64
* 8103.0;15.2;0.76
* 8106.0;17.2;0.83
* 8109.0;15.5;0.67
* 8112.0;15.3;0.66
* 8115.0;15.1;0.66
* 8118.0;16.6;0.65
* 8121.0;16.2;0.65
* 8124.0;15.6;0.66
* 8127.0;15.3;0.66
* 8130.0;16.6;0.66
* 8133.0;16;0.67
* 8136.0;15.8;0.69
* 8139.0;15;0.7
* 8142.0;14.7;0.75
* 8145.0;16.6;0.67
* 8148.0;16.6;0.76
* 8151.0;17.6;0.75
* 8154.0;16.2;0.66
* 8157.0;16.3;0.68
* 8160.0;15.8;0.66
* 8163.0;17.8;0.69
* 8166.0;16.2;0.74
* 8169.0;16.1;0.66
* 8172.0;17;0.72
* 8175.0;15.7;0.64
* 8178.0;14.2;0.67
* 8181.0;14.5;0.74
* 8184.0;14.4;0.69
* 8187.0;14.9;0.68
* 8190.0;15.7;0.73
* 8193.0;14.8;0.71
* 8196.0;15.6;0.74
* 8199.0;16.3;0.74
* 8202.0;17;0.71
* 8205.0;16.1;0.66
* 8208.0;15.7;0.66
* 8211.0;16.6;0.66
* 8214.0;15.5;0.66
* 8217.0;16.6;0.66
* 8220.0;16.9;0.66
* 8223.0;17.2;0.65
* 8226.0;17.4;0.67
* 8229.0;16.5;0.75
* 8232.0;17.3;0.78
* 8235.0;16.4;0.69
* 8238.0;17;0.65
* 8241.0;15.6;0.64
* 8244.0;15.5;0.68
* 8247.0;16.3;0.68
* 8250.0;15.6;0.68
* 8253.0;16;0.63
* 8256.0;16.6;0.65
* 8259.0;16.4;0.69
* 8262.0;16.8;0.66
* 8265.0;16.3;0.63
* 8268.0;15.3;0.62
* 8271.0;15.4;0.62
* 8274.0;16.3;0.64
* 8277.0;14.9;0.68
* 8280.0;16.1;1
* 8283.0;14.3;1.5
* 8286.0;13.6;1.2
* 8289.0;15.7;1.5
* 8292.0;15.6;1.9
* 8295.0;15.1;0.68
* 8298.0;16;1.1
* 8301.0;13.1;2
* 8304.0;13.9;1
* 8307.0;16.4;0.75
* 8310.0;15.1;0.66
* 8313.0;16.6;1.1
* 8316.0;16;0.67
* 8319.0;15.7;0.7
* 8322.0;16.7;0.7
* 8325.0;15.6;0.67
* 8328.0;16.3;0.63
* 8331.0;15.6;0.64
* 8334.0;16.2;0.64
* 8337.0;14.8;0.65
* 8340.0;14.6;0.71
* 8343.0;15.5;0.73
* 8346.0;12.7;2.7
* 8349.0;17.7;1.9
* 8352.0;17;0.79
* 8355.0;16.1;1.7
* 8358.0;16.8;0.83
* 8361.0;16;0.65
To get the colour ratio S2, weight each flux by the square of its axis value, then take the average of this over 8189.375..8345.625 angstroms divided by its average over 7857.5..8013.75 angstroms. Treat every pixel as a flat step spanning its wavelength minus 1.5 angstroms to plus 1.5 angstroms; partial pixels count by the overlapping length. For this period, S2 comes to 1.29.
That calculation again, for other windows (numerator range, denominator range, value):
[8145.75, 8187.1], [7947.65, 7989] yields 1.27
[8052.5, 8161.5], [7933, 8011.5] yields 1.22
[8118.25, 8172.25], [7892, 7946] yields 1.33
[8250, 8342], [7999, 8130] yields 1.12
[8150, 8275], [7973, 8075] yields 1.16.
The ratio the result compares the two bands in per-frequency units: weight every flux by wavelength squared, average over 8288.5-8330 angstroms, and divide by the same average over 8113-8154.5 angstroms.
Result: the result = 1.0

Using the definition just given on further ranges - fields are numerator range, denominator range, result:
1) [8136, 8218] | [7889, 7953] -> 1.33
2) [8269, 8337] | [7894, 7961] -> 1.35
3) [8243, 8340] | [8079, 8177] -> 1.05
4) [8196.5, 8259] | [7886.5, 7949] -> 1.39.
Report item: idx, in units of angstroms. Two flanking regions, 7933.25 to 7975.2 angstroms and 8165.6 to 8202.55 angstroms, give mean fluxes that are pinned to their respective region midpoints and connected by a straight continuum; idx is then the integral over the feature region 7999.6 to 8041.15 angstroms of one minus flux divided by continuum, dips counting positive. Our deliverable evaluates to -3.9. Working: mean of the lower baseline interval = 12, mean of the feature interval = 14.2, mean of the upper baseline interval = 15.5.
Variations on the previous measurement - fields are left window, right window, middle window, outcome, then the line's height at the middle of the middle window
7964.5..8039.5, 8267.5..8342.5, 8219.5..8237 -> -2.2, 15.1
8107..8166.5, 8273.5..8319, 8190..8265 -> -3.5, 15.6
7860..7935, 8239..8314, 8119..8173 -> -4.8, 14.9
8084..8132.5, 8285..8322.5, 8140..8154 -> -1.2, 15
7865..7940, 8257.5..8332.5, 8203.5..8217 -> -0.9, 15.1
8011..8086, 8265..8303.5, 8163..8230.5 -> -4.4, 15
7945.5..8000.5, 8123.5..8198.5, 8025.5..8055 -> -1.1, 14.2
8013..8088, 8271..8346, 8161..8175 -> -1.5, 15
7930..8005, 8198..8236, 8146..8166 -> -1.3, 15.6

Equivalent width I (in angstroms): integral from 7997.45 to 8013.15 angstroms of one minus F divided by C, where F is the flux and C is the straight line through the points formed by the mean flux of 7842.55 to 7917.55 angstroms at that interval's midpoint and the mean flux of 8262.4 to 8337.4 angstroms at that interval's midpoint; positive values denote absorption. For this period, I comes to 0.6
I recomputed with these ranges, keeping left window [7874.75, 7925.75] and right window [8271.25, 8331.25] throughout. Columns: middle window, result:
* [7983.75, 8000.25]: -0.3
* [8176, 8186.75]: 0.3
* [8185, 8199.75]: -0.5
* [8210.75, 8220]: -0.8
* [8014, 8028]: -0.4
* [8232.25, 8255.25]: -1.5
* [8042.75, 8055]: -0.9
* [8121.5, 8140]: -1.5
